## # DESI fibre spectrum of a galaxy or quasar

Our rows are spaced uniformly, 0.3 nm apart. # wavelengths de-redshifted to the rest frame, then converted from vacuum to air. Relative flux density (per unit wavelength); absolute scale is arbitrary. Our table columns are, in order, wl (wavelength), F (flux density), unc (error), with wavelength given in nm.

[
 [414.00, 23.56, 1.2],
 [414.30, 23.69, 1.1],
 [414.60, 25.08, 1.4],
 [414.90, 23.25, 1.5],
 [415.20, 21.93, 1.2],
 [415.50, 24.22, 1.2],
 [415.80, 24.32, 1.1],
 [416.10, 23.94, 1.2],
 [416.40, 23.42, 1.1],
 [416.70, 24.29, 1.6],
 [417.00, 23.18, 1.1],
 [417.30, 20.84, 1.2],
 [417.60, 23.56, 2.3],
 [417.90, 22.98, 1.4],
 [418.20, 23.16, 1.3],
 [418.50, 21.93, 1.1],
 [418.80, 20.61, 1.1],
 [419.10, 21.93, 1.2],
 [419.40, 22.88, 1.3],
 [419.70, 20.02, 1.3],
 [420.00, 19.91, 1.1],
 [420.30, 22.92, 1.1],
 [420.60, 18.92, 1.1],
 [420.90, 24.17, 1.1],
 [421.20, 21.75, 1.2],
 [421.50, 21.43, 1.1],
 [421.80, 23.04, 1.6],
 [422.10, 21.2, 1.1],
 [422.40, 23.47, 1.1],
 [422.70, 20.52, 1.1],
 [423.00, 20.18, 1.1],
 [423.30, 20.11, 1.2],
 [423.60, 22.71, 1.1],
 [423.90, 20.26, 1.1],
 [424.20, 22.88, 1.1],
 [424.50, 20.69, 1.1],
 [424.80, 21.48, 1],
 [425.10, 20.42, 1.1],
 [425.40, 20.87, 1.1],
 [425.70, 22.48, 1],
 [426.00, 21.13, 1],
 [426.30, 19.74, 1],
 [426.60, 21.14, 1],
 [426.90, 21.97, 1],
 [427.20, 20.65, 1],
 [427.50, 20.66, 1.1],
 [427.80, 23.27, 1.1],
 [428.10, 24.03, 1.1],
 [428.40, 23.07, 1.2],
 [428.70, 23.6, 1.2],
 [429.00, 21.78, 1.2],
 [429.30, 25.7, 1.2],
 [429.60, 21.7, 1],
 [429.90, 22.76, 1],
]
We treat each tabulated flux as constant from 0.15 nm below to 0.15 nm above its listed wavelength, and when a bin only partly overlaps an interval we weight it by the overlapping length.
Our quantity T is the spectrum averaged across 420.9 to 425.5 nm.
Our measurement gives 21.5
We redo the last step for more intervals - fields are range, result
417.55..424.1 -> 21.7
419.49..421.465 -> 21.3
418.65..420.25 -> 21.2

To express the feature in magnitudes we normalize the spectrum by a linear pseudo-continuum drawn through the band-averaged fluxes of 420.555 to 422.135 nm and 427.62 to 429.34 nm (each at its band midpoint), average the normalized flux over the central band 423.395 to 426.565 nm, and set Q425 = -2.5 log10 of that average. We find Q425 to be 0.07 mag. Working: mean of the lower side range 22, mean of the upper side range 23.4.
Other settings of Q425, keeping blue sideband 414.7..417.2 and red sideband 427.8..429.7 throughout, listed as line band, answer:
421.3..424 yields 0.10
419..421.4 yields 0.09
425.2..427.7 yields 0.11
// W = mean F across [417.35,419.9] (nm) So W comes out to 22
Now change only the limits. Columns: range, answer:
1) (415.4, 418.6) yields 23.3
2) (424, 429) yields 21.7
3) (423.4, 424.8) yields 21.6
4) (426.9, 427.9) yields 21.5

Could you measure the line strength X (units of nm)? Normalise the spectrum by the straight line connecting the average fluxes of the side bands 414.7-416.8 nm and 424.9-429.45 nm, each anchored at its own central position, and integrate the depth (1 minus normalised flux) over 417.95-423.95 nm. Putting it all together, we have 0.342 nm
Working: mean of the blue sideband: 23.6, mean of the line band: 21.6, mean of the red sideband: 22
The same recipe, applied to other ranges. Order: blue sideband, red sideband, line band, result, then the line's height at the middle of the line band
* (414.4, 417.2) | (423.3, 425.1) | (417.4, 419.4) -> 0.05 nm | 23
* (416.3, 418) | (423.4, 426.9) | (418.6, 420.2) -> 0.10 nm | 22.5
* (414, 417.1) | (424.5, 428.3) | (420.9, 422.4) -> 0.01 nm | 22.5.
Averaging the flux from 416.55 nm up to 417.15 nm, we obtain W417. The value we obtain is 23.7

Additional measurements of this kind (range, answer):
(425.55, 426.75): 21.1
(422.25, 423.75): 21.4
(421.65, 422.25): 22.1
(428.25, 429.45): 23.5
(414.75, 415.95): 23.4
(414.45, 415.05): 24.2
